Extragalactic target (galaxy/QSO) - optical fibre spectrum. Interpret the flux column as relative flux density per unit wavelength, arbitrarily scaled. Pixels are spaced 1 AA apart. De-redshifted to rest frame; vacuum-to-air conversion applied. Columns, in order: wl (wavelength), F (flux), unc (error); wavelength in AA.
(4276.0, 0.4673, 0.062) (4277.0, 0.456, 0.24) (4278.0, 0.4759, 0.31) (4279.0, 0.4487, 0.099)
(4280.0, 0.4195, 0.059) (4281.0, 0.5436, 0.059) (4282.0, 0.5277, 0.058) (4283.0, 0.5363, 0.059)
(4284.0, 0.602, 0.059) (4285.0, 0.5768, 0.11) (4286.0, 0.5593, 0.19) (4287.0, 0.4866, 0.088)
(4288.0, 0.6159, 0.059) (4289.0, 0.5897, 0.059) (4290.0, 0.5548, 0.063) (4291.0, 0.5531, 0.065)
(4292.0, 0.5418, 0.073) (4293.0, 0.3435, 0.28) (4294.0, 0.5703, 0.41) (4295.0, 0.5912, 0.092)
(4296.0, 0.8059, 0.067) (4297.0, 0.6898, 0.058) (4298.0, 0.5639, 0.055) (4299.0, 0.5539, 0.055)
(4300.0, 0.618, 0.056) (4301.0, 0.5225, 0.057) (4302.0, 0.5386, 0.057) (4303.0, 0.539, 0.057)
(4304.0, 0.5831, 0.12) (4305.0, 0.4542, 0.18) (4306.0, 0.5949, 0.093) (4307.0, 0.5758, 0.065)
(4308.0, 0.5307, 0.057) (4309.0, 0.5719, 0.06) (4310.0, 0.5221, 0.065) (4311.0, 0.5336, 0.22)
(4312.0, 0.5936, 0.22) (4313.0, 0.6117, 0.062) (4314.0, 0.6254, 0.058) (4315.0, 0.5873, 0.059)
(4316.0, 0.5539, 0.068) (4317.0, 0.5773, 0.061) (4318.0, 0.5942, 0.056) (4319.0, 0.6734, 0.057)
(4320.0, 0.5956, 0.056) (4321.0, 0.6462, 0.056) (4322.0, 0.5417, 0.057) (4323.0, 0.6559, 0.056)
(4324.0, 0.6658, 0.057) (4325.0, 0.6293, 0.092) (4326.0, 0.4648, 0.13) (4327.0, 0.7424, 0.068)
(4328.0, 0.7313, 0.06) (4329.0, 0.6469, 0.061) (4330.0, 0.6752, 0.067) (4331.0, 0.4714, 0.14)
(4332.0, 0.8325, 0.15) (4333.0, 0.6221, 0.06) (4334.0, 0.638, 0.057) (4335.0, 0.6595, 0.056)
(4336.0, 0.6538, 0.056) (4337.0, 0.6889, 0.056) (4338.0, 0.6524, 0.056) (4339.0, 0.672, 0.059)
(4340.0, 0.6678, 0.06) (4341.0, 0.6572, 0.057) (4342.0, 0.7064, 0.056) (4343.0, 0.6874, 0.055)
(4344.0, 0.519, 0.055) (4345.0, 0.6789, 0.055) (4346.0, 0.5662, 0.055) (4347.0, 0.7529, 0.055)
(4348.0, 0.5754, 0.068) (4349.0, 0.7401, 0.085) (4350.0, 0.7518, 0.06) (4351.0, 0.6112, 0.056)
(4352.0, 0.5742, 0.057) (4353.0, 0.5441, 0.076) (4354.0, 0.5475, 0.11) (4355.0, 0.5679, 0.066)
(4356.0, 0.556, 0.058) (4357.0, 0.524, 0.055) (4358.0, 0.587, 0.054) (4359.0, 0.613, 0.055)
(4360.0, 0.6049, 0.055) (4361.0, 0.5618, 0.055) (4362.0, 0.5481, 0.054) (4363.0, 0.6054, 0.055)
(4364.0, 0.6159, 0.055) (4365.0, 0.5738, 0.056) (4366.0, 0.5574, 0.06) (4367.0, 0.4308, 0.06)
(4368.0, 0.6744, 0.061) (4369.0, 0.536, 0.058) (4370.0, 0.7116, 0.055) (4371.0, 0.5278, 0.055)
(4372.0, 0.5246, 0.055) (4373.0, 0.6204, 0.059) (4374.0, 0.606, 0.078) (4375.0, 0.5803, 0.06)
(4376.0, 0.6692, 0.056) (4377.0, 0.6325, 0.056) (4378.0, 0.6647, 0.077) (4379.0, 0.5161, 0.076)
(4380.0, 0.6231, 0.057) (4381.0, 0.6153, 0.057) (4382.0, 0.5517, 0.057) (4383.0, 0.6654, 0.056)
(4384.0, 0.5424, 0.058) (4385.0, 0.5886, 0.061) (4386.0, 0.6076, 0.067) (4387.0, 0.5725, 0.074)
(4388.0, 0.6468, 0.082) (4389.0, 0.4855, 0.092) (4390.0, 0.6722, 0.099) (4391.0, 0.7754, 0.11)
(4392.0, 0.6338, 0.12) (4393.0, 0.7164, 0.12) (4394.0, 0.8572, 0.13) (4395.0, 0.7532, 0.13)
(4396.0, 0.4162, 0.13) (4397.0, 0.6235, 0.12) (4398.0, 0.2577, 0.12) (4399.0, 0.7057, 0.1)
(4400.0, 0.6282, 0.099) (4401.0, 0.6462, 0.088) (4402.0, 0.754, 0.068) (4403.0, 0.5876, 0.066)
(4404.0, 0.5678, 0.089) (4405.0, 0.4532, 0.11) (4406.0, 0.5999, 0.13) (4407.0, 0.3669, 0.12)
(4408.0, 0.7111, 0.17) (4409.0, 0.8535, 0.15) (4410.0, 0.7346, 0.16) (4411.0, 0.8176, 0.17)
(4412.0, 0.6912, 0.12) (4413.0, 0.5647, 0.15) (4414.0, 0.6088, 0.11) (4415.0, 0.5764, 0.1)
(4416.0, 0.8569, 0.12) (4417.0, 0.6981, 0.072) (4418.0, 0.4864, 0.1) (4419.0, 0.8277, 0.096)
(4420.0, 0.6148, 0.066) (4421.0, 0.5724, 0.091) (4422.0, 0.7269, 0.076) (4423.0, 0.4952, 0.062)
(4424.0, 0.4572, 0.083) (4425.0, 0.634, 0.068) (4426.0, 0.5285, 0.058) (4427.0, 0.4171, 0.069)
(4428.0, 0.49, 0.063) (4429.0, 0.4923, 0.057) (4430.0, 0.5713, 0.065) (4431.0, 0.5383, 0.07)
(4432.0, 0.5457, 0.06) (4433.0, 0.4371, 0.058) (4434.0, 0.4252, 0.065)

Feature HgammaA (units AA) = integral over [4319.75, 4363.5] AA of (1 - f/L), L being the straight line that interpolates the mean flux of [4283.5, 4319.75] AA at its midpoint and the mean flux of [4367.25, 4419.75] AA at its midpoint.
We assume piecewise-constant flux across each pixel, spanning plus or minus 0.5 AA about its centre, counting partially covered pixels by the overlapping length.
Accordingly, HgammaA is -2.41 AA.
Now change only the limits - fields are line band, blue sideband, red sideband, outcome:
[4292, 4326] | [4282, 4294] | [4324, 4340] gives 0.8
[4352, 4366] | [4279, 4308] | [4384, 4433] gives 0.4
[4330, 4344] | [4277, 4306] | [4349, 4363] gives -1.9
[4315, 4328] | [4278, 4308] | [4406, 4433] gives -1.1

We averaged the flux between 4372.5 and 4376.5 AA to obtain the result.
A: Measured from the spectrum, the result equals 0.619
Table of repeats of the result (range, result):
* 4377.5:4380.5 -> 0.601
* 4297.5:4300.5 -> 0.579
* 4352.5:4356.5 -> 0.554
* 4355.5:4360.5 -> 0.577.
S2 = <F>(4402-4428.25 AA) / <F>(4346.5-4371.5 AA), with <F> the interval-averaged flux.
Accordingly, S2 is 1.0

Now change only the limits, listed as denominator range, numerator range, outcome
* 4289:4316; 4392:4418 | 1.12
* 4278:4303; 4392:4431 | 1.11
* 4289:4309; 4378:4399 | 1.08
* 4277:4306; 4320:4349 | 1.18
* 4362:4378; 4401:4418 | 1.09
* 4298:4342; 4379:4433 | 1.00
